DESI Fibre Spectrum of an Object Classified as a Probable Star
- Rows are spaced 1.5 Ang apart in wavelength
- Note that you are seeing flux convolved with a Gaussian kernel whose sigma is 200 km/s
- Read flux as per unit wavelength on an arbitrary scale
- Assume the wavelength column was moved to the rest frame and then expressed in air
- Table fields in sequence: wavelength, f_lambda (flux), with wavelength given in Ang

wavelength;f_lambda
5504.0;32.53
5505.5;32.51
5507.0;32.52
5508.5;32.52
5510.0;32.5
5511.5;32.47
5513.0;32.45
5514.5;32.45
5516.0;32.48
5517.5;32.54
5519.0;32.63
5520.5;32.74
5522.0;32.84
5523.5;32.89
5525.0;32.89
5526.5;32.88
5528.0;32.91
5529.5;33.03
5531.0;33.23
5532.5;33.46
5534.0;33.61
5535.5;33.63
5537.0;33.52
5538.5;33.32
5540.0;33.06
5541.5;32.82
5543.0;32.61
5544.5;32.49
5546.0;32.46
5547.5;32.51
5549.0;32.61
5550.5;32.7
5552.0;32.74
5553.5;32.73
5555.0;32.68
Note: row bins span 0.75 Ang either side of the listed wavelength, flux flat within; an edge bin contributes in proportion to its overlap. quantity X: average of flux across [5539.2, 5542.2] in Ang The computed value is 32.9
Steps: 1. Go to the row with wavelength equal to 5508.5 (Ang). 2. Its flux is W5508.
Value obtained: 32.52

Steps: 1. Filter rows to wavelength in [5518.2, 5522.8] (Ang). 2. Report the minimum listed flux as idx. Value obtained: 32.63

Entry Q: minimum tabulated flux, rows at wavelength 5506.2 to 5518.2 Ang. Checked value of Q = 32.45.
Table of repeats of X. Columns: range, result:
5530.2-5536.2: 33.5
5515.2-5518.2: 32.5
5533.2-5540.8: 33.4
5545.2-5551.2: 32.6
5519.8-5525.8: 32.8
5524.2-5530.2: 32.9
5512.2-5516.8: 32.5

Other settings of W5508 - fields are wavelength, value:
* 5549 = 32.61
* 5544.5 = 32.49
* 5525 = 32.89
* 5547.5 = 32.51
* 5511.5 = 32.47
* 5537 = 33.52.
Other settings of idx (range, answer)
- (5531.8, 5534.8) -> 33.46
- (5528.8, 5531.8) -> 33.03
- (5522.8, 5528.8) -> 32.88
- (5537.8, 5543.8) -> 32.61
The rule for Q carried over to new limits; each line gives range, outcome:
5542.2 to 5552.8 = 32.46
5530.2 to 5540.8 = 33.06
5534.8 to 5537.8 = 33.52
